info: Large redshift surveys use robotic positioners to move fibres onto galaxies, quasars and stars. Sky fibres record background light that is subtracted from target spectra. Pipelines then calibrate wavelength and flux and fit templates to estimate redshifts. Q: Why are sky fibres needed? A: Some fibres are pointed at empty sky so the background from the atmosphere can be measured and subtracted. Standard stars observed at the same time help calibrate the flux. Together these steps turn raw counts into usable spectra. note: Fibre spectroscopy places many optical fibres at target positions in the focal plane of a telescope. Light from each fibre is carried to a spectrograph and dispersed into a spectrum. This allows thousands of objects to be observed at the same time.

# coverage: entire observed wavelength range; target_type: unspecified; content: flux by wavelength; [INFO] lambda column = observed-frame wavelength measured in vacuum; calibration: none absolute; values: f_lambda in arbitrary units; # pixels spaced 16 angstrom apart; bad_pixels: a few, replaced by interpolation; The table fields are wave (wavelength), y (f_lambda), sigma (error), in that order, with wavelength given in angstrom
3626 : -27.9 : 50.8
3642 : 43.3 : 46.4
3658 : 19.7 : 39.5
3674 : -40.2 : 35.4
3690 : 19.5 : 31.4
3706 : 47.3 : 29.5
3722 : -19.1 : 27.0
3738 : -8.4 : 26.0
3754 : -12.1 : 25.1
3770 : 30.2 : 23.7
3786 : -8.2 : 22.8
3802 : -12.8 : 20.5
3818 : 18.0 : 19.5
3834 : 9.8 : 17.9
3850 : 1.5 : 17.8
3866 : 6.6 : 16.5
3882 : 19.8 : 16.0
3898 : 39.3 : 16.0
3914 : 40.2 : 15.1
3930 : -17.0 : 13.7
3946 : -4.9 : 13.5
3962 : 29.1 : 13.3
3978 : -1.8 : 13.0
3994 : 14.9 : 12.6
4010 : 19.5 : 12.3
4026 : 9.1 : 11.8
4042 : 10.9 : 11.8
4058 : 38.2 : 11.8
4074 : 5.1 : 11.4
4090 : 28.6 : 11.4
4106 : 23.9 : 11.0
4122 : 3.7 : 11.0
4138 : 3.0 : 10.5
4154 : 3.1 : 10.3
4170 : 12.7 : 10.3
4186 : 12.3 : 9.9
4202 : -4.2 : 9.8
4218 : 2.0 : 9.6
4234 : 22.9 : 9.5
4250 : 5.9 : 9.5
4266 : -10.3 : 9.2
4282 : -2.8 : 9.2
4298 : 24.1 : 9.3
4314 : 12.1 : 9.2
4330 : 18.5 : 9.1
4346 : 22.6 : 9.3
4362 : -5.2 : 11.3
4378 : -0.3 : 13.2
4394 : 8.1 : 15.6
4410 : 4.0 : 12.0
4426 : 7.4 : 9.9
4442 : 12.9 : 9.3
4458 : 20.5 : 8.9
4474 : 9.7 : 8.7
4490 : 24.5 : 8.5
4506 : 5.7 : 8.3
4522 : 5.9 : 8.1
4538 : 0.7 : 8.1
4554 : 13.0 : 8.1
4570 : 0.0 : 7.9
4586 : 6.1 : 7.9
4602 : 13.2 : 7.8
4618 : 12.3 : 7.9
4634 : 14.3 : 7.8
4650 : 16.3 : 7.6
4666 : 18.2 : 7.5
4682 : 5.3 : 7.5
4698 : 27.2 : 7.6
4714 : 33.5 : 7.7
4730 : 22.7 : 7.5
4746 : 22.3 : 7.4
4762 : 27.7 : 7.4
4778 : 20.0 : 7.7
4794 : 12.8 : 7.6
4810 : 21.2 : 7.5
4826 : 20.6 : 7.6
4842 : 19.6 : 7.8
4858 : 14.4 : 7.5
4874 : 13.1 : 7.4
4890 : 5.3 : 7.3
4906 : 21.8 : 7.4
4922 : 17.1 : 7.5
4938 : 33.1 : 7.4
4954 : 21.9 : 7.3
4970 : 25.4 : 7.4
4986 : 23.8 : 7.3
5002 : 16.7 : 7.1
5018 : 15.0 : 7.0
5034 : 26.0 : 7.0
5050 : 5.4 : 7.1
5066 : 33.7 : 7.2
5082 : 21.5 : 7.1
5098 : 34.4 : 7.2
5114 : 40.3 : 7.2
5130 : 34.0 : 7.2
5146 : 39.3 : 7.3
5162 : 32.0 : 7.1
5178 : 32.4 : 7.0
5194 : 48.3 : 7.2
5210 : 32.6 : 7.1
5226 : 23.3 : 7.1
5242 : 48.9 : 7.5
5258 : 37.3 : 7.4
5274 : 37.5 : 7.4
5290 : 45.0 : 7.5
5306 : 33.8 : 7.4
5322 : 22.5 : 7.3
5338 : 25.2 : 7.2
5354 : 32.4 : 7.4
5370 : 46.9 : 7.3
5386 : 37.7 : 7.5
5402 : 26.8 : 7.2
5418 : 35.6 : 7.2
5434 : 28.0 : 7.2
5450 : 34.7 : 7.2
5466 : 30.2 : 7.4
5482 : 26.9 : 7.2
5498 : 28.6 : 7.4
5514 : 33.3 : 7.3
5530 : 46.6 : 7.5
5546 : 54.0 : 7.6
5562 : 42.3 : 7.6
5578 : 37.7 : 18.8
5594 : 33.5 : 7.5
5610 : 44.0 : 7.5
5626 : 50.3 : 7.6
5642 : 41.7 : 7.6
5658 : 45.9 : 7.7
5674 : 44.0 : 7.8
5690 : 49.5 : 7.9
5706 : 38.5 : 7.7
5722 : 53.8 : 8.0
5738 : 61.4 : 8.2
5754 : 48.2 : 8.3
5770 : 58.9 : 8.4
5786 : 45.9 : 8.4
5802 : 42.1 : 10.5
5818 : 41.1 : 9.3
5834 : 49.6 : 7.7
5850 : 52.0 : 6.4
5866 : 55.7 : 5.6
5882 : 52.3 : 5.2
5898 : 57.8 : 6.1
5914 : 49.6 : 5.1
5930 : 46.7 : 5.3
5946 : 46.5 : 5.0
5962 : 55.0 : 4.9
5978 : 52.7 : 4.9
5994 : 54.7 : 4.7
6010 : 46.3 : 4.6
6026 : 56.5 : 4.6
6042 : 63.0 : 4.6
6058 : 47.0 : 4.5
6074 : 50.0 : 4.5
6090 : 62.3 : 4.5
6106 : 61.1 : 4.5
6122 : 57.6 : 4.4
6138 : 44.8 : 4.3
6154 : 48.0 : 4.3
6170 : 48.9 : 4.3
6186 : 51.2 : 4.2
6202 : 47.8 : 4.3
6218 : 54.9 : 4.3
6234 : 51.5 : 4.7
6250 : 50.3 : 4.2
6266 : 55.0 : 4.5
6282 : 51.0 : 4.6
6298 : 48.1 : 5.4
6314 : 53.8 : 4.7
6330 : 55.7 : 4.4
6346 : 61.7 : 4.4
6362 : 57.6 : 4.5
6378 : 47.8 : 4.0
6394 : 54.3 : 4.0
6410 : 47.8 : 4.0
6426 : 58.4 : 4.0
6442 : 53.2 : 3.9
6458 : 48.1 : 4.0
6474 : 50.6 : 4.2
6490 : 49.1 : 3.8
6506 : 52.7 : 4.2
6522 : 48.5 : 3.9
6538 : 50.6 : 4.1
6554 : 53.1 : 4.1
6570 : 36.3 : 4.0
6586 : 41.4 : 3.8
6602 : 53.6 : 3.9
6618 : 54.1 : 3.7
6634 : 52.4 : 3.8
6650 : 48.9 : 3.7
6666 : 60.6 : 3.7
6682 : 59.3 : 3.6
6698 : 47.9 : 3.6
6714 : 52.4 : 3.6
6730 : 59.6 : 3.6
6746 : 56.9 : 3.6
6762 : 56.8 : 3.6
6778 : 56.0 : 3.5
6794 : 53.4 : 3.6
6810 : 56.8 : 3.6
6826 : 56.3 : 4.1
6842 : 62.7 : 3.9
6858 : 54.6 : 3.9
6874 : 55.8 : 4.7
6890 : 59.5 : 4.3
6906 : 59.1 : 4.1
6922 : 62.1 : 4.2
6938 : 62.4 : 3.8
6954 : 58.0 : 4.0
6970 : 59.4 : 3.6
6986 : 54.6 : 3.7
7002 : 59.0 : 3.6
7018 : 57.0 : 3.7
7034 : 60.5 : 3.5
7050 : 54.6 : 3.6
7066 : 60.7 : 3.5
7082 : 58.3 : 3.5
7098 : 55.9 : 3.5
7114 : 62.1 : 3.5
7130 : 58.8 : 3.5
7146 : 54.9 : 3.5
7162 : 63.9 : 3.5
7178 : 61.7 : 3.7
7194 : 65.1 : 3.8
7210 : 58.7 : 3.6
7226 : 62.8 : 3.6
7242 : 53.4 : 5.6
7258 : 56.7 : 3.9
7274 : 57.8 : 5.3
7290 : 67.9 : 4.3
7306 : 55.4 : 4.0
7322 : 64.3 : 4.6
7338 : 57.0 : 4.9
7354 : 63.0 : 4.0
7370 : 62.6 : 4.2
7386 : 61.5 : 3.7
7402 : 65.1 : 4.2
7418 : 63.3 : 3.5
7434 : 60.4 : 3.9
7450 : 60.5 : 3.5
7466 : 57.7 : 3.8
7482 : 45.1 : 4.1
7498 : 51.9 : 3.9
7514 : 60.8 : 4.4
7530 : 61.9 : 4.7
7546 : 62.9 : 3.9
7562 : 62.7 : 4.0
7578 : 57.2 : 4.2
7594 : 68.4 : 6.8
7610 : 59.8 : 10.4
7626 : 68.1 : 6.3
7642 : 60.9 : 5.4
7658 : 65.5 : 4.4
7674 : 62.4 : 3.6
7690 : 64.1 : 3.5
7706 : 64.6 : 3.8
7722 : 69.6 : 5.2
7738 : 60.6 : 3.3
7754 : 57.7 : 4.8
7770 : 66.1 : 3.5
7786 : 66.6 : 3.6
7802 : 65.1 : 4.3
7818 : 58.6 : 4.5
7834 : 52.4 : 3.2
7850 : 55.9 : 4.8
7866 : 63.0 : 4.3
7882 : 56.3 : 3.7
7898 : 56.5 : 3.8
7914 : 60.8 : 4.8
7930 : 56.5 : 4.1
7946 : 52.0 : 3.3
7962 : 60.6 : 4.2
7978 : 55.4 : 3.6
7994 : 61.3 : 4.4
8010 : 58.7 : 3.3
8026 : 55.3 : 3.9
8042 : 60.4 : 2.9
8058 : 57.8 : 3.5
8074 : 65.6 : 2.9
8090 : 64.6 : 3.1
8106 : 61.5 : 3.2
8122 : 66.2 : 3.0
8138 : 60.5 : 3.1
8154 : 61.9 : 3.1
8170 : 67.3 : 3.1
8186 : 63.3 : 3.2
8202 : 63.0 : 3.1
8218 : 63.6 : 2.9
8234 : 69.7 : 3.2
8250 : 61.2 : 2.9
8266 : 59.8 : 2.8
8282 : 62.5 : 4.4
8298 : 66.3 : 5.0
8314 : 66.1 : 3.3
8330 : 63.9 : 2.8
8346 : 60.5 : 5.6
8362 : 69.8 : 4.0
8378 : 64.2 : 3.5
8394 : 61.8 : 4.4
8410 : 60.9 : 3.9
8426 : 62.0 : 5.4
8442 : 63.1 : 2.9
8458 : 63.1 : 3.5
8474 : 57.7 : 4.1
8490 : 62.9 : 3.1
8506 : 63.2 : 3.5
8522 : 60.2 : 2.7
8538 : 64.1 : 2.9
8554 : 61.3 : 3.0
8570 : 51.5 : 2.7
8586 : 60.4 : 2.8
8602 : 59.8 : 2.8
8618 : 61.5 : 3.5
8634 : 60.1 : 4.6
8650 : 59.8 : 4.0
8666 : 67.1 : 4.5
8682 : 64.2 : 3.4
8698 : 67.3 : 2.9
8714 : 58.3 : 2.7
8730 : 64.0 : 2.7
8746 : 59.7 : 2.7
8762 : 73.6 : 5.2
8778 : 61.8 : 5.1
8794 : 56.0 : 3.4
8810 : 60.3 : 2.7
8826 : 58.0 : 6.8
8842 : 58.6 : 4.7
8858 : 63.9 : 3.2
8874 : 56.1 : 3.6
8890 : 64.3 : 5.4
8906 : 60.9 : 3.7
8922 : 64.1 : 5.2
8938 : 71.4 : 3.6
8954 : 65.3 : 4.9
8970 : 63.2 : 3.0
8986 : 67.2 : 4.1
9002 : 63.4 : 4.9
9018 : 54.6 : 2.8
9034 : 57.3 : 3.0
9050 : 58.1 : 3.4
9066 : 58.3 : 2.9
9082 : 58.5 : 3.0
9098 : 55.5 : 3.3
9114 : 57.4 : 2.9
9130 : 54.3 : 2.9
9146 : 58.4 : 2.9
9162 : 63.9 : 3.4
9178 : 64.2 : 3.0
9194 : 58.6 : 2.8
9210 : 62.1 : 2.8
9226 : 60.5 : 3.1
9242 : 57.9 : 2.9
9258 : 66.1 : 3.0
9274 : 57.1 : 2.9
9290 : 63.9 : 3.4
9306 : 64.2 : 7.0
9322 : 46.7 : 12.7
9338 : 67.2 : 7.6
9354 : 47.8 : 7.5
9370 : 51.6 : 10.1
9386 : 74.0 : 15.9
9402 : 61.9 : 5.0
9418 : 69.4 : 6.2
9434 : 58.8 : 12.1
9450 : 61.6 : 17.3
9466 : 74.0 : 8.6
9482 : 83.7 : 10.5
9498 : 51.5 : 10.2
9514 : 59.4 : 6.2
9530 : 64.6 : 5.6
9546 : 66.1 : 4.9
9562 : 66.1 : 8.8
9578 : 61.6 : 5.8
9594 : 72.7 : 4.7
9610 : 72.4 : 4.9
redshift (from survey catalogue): 0.271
